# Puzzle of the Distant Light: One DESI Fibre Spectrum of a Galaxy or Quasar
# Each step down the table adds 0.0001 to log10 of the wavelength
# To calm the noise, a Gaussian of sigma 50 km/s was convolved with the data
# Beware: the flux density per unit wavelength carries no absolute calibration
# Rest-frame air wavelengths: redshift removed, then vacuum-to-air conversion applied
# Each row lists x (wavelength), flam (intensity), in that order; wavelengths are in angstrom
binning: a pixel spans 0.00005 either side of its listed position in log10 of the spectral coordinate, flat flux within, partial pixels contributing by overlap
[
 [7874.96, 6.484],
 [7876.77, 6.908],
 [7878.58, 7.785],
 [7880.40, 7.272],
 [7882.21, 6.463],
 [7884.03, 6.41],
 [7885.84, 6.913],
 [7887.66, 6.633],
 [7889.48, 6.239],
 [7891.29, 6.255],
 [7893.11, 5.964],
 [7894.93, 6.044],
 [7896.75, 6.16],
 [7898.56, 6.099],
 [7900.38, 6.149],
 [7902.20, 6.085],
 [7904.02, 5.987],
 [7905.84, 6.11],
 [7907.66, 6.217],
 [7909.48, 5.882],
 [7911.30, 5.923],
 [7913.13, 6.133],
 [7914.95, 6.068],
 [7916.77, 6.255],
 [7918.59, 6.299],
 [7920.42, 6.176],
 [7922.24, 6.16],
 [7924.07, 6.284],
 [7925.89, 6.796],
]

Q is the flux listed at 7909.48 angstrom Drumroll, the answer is 5.882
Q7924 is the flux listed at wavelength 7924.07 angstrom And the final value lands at 6.284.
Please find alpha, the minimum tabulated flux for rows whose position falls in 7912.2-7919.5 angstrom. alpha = 6.068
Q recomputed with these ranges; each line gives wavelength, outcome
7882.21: 6.463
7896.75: 6.16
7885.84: 6.913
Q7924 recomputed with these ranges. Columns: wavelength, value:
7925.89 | 6.796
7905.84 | 6.11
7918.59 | 6.299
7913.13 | 6.133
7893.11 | 5.964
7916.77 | 6.255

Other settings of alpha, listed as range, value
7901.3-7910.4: 5.882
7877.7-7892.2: 6.239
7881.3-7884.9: 6.41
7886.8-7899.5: 5.964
